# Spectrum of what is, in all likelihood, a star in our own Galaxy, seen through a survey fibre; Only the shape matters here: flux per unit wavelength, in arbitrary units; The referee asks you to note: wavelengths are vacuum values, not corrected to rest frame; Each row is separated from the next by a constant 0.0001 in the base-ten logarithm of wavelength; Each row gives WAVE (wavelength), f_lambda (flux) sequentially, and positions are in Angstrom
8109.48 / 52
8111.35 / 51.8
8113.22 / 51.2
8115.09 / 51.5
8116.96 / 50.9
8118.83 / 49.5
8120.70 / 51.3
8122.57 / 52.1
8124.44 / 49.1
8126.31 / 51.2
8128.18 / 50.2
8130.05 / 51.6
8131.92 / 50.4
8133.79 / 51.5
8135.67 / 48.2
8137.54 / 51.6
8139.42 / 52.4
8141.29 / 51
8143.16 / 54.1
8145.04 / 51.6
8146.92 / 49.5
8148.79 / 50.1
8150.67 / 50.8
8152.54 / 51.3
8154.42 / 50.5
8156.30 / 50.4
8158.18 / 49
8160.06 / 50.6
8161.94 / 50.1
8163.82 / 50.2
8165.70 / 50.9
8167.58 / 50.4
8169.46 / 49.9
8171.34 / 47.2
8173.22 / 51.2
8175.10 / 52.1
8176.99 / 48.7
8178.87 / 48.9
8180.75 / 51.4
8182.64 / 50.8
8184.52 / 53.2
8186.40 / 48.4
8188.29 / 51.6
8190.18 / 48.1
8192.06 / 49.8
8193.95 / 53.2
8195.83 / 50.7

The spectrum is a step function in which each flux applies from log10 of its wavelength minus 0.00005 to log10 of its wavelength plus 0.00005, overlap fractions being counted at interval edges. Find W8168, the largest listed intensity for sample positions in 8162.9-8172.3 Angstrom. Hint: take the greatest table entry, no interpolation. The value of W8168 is 50.9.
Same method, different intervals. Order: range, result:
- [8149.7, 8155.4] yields 51.3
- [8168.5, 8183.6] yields 52.1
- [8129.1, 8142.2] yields 52.4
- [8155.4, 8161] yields 50.6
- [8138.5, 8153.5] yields 54.1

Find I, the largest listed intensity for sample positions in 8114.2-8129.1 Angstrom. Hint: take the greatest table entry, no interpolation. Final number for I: 52.1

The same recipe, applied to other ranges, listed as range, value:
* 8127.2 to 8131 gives 51.6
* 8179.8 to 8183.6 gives 51.4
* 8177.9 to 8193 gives 53.2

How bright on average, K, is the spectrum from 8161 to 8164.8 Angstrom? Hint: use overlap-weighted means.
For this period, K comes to 50.1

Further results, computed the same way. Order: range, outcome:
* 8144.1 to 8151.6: 50.5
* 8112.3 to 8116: 51.3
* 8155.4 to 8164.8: 50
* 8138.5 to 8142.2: 51.8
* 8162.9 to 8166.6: 50.5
